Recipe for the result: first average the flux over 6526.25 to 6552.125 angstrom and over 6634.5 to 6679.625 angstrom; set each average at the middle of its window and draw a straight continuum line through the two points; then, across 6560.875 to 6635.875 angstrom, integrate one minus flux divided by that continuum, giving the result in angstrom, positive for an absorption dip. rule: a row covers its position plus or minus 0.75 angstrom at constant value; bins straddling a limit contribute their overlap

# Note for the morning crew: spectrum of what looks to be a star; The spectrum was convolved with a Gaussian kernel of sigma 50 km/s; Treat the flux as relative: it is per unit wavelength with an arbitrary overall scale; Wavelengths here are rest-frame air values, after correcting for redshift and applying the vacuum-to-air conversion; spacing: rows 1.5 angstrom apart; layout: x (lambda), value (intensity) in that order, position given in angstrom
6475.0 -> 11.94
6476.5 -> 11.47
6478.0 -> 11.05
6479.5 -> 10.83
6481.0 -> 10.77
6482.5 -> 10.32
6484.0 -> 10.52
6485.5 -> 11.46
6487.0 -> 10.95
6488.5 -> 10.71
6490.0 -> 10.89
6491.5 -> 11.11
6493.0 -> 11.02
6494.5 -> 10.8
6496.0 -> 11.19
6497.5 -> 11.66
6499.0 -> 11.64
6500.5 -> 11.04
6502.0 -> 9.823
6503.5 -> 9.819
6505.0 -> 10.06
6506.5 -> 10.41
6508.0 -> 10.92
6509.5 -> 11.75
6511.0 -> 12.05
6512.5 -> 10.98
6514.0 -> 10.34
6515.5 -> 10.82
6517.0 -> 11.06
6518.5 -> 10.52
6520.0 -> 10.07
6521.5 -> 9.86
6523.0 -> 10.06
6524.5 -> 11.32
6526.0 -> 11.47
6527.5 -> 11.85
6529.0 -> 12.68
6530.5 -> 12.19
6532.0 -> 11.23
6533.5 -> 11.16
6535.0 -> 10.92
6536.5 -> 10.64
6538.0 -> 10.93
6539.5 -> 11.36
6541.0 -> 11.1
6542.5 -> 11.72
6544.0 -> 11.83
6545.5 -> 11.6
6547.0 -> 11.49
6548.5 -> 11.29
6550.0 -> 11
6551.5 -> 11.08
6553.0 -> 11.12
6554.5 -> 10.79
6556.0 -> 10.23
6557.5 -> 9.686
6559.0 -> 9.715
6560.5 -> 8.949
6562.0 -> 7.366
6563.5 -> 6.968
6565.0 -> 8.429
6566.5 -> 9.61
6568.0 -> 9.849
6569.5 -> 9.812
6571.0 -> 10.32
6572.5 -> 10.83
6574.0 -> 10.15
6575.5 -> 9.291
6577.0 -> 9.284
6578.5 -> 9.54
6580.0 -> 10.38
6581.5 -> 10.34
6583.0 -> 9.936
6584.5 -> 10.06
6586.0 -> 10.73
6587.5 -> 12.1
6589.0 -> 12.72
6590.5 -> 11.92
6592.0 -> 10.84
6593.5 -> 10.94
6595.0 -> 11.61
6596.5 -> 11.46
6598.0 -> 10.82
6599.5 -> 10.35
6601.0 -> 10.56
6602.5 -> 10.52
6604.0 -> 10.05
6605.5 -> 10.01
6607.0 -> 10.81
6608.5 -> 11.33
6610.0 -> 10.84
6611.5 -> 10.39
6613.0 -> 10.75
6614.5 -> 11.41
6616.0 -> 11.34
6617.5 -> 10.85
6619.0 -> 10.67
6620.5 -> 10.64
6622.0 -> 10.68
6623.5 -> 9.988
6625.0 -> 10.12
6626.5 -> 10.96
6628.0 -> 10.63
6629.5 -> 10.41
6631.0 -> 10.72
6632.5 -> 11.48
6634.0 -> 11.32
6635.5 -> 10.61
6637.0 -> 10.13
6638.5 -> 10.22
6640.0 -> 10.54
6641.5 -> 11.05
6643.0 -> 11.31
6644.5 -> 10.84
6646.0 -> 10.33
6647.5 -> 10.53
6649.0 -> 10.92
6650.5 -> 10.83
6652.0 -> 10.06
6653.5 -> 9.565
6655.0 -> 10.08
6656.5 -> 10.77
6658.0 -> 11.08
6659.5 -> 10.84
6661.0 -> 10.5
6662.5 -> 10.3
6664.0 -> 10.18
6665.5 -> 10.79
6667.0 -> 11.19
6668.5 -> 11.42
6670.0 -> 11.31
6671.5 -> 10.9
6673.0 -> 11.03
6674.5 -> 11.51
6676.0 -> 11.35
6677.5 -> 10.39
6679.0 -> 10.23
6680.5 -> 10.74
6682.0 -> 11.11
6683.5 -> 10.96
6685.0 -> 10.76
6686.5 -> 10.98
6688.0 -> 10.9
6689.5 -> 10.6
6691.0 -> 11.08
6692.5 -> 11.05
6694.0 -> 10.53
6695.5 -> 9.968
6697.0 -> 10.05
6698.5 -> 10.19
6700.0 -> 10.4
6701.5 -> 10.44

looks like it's 4.1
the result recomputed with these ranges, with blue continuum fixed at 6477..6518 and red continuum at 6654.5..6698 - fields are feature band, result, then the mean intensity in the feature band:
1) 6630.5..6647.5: 0.1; 10.8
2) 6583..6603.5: -0.4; 11.1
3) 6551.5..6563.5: 1.4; 9.61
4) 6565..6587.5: 1.7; 10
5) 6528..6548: -1.1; 11.5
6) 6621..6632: 0.3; 10.5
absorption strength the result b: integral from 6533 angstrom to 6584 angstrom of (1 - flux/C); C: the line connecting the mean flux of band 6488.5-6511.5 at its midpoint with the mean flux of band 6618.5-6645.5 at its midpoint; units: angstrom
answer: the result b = 2.7 angstrom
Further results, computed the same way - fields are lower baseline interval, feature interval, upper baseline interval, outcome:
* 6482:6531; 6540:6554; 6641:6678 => -0.58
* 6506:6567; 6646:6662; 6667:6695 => 0.57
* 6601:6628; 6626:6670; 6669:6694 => 0.44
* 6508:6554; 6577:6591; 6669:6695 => 0.41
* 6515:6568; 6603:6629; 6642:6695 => 0.09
